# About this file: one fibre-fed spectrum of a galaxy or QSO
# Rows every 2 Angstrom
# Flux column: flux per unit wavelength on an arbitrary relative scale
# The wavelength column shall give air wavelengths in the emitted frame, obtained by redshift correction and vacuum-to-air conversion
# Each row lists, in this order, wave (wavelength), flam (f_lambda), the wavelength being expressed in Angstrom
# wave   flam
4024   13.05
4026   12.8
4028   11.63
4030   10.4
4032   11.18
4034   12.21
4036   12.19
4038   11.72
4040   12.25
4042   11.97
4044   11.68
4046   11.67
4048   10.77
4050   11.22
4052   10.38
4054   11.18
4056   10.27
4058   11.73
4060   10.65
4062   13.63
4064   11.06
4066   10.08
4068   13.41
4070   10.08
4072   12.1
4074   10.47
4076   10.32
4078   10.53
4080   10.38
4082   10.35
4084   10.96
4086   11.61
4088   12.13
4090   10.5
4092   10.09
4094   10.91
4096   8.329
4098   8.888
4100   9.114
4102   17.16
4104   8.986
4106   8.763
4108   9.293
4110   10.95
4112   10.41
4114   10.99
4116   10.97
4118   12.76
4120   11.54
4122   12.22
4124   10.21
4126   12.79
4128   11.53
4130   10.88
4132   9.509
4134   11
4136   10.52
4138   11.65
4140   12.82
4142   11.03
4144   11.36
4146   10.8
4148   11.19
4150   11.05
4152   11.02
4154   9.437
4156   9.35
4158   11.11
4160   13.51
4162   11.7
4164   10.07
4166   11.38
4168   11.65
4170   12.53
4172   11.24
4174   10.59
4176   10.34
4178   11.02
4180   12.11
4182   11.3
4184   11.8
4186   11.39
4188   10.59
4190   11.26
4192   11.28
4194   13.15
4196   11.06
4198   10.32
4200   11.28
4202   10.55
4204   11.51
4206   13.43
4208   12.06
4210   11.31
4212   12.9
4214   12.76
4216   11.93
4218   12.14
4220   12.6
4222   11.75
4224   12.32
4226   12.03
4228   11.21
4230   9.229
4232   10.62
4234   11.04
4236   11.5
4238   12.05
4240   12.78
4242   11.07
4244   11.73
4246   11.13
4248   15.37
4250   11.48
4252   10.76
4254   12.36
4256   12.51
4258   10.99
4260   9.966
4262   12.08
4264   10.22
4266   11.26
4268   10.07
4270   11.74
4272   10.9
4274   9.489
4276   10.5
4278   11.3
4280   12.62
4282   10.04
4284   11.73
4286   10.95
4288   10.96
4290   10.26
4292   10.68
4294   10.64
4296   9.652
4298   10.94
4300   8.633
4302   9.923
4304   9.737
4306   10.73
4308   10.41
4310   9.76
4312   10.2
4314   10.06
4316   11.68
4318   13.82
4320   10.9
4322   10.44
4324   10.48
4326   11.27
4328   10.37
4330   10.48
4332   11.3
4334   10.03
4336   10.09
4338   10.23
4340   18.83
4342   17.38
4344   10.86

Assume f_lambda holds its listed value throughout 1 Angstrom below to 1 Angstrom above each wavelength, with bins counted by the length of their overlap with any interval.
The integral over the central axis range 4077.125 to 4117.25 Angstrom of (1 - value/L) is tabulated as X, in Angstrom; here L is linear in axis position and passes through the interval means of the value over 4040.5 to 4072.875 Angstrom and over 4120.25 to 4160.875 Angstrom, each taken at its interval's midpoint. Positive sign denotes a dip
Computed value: 2.45 Angstrom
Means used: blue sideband 11.4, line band 10.6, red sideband 11.1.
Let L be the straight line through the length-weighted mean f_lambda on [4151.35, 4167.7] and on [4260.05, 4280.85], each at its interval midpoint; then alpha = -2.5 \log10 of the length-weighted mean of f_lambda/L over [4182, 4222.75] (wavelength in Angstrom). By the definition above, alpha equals -0.07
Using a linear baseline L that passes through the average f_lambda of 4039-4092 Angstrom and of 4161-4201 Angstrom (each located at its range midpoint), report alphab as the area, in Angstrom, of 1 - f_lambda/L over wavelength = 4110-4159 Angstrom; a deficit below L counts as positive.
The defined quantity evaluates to 0.7 Angstrom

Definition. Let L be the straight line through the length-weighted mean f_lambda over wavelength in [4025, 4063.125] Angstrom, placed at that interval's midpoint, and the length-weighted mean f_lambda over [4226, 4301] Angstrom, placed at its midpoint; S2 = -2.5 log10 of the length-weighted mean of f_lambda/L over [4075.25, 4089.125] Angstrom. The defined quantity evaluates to 0.06 mag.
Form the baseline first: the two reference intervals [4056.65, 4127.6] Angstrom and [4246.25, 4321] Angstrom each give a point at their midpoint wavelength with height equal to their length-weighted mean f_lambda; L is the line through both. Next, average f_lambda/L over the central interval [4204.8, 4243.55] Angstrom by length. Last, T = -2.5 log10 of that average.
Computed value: -0.082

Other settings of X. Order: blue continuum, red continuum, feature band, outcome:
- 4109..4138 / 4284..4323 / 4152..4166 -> 0.2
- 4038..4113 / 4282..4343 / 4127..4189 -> -0.9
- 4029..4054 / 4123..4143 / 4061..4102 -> 1.6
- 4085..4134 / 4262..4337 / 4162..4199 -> -1.7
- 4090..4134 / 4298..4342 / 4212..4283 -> -3.4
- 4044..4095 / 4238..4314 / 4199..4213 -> -1.1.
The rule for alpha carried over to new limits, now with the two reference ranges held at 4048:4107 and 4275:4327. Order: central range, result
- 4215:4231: -0.09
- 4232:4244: -0.08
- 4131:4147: -0.03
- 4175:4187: -0.05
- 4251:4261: -0.06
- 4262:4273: -0.02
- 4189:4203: -0.05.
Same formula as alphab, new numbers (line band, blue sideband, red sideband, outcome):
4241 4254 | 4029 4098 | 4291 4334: -1.5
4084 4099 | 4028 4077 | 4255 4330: 1.2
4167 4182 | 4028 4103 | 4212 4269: 0.1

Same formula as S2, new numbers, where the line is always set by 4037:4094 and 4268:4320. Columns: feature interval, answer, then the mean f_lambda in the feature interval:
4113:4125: -0.04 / 11.4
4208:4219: -0.13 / 12.2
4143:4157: 0.04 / 10.6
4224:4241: -0.05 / 11.4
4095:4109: 0.11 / 10.1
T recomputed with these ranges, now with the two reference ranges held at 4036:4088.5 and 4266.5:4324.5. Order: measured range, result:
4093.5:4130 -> 0.025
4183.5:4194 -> -0.046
